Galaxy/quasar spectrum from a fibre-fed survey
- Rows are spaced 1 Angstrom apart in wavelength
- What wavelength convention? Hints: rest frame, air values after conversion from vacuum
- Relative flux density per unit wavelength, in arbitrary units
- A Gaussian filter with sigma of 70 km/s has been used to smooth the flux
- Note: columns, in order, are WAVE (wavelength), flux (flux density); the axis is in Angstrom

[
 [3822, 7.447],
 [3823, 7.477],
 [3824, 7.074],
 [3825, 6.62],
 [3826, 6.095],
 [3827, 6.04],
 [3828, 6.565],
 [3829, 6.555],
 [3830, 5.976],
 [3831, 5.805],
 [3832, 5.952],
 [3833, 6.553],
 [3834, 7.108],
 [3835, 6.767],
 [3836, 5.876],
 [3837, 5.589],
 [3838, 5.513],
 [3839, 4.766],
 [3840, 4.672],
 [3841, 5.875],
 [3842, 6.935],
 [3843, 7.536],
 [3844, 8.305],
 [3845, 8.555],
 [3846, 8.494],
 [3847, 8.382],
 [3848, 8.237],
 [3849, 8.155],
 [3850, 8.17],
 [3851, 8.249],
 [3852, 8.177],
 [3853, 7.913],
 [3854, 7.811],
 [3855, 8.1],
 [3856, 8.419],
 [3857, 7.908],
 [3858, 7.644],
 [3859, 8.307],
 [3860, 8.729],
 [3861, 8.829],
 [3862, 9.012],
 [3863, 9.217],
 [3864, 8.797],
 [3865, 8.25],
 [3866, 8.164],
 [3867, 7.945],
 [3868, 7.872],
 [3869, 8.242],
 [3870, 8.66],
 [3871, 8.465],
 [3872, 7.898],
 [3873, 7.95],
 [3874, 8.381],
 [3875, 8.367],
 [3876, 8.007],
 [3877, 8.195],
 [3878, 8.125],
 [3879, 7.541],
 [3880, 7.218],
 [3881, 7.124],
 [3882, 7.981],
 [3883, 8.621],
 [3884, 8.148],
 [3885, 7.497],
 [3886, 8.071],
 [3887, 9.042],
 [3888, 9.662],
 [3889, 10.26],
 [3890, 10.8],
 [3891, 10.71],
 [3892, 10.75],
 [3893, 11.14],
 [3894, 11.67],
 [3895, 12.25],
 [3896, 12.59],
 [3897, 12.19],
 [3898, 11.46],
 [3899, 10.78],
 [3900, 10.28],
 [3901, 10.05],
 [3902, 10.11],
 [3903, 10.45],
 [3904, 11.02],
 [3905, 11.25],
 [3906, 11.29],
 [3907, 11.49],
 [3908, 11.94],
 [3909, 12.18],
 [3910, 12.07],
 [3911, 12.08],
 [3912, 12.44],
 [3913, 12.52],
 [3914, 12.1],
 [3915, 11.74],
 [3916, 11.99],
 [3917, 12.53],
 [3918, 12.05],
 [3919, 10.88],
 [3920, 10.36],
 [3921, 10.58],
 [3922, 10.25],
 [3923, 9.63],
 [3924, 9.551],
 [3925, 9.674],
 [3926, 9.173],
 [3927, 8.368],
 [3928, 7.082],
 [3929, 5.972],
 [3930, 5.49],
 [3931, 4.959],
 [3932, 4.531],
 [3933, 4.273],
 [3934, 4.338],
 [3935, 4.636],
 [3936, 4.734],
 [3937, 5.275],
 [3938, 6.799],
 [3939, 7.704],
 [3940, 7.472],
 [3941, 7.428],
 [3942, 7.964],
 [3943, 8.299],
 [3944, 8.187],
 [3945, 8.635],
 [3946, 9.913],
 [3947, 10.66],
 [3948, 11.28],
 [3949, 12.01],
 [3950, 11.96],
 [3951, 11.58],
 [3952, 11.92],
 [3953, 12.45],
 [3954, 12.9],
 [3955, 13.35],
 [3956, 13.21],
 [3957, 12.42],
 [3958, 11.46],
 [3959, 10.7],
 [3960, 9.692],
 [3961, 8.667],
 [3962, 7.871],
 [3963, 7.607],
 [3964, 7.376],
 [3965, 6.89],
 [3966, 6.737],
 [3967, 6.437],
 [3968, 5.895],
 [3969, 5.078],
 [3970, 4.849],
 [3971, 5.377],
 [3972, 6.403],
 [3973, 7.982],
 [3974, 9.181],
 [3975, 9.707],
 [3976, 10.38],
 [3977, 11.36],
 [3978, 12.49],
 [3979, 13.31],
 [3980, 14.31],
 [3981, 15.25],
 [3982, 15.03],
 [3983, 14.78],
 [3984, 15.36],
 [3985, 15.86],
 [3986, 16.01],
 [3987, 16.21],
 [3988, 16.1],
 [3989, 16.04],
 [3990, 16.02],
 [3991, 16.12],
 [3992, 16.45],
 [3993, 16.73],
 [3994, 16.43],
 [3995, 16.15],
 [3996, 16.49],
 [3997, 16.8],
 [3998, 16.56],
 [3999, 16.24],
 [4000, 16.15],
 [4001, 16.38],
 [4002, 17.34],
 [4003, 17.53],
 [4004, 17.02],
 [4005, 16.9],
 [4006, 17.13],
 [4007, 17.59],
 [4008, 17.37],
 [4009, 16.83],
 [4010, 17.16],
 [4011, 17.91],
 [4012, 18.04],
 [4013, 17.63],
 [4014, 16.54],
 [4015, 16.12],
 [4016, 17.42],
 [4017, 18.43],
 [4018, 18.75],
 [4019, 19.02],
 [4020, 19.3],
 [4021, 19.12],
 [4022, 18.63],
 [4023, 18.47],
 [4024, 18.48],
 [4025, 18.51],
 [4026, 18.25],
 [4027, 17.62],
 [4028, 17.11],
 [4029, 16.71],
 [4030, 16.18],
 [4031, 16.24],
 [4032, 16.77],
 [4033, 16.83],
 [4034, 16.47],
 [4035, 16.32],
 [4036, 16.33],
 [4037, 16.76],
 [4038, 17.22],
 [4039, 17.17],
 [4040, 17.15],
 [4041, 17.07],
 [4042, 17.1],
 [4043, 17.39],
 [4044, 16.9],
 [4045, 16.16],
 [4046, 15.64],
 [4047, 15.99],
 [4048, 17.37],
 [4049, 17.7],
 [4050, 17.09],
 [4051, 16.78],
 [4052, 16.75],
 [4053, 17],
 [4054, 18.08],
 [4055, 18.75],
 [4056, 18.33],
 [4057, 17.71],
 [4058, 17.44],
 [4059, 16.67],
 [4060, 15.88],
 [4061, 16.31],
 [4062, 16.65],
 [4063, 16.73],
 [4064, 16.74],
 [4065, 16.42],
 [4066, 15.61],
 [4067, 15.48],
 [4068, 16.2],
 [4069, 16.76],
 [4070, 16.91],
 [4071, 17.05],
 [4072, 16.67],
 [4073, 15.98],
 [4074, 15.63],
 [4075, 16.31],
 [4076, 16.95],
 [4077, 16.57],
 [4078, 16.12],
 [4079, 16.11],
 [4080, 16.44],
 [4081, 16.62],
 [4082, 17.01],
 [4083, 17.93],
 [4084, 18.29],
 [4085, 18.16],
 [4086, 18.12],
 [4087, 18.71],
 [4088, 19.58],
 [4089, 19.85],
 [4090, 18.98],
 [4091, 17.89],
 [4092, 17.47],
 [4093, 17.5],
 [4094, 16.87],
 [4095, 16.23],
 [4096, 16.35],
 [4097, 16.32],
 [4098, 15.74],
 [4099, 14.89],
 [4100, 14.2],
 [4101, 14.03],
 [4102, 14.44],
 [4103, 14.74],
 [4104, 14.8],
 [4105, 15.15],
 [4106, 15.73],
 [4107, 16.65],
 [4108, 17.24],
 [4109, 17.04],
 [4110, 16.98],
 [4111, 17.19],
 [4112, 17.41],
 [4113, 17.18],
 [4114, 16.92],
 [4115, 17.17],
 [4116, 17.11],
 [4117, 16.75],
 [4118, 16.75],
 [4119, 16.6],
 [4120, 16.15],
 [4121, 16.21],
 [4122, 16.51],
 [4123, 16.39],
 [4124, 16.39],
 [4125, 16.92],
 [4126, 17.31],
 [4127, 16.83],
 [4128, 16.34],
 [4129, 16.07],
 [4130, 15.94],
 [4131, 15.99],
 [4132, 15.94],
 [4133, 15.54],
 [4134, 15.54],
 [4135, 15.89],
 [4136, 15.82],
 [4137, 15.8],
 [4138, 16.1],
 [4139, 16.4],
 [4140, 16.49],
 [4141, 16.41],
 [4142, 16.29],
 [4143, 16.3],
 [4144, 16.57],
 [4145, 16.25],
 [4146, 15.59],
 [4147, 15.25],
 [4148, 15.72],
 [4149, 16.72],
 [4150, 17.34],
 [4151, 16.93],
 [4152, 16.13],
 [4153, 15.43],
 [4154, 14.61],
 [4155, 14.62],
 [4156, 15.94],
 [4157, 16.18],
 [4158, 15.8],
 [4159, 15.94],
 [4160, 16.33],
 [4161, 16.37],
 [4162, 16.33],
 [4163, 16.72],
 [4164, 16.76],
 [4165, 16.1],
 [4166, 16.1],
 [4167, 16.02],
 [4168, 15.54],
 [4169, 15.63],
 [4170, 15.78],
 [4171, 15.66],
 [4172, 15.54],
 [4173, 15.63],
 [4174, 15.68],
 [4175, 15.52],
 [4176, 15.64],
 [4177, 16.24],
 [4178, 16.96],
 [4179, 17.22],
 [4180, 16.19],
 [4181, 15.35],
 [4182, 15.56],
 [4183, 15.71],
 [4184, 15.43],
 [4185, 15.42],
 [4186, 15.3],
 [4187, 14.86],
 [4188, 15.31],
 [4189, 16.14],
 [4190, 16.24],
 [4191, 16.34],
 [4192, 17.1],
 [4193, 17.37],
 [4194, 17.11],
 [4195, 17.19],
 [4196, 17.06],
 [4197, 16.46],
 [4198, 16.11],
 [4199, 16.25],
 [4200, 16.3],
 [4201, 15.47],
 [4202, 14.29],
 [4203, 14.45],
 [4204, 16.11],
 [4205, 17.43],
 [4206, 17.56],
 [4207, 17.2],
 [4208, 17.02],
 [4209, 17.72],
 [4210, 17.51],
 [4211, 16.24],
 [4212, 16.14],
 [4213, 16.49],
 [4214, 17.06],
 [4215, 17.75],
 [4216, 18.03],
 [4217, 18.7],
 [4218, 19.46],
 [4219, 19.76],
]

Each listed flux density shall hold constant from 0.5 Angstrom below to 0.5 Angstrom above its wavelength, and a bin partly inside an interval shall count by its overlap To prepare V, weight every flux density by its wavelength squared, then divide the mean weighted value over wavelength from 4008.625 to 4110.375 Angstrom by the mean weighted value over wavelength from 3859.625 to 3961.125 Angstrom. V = 1.9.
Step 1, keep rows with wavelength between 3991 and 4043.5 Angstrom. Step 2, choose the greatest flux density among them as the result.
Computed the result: 19.3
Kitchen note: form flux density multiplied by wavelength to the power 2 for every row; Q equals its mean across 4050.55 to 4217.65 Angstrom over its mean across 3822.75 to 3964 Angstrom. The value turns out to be 2.09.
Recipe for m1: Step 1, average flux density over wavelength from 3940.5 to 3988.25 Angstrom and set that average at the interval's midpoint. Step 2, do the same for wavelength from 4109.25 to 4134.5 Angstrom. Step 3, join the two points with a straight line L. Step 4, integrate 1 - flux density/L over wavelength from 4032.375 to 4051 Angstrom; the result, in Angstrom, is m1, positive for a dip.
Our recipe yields -4.6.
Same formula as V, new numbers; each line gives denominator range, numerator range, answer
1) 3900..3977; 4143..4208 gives 1.95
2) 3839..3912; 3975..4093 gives 2.00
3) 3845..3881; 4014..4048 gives 2.29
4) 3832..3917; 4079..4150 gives 2.06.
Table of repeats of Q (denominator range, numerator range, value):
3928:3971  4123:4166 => 2.15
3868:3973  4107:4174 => 1.96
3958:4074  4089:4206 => 1.13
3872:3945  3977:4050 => 1.91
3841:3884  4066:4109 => 2.29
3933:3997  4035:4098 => 1.66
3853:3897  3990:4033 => 2.10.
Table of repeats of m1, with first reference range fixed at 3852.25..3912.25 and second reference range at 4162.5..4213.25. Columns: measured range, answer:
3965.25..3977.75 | 4.3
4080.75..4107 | -5.0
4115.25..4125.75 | -1.4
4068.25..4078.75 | -2.2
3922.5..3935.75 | 4.7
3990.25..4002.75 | -4.7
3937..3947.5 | 2.5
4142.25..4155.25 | -0.6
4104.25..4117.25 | -2.1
